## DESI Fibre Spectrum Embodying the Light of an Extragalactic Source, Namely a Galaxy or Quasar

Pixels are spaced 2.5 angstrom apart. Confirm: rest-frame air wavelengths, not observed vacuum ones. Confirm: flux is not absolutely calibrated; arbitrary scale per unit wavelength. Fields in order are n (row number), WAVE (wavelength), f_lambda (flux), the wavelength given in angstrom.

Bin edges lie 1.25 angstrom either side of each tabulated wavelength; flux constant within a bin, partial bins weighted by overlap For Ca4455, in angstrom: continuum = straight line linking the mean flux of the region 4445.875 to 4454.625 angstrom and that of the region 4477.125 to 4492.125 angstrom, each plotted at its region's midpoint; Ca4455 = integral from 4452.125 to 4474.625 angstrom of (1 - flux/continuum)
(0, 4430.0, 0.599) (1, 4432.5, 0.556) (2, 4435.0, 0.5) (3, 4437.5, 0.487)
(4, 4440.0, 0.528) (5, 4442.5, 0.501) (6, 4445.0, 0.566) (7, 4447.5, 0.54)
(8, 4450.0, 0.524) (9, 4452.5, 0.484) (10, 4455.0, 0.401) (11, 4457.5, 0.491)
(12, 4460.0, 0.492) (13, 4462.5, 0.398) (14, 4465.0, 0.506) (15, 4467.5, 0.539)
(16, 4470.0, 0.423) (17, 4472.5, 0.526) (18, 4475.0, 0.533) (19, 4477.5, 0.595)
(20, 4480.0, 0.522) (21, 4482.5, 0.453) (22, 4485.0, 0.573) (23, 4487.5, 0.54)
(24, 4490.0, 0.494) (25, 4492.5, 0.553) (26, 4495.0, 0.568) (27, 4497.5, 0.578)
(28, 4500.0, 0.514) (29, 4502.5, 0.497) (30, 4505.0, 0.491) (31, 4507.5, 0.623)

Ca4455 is 1.7 angstrom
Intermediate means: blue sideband 0.507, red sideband 0.527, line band 0.475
